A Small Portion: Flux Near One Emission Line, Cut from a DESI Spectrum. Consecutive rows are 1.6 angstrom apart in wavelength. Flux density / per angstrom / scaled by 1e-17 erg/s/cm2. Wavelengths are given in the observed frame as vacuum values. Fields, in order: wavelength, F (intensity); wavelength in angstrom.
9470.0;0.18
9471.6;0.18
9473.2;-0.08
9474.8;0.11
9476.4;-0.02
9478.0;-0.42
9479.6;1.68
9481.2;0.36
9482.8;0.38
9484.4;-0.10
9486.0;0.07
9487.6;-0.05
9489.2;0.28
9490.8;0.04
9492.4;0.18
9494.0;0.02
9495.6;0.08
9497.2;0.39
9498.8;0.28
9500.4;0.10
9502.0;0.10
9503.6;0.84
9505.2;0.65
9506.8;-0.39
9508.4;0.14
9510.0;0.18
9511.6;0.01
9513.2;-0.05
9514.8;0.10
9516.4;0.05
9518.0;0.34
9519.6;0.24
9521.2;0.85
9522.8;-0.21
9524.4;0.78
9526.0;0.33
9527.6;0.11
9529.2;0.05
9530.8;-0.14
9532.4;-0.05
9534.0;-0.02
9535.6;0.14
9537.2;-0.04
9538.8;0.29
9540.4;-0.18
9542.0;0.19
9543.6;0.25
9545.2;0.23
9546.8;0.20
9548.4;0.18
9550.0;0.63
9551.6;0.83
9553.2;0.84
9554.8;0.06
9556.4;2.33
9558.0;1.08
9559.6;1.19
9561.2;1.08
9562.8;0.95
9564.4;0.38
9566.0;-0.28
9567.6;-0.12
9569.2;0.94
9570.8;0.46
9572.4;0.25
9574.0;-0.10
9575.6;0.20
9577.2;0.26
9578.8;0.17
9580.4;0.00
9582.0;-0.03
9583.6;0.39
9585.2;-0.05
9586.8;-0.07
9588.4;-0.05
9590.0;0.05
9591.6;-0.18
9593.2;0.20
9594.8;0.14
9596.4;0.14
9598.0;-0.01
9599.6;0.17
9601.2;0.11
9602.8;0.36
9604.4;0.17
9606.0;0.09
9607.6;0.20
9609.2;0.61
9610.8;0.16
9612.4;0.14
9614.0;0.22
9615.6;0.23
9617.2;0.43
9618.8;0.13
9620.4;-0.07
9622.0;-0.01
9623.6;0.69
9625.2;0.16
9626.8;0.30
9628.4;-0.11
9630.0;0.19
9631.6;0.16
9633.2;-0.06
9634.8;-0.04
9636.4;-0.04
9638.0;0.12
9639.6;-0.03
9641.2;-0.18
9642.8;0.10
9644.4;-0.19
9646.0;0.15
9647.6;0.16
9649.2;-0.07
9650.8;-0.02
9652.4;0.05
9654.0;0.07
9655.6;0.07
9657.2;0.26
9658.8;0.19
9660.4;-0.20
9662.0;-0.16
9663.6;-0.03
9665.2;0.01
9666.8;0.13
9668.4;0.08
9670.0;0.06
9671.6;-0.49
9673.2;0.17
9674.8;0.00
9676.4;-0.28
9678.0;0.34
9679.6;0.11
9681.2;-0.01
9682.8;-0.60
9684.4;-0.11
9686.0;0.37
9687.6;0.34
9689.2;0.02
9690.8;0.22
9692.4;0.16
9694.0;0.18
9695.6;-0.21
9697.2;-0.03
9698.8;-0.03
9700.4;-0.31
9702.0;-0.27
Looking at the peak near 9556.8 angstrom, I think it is [O II] 3727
